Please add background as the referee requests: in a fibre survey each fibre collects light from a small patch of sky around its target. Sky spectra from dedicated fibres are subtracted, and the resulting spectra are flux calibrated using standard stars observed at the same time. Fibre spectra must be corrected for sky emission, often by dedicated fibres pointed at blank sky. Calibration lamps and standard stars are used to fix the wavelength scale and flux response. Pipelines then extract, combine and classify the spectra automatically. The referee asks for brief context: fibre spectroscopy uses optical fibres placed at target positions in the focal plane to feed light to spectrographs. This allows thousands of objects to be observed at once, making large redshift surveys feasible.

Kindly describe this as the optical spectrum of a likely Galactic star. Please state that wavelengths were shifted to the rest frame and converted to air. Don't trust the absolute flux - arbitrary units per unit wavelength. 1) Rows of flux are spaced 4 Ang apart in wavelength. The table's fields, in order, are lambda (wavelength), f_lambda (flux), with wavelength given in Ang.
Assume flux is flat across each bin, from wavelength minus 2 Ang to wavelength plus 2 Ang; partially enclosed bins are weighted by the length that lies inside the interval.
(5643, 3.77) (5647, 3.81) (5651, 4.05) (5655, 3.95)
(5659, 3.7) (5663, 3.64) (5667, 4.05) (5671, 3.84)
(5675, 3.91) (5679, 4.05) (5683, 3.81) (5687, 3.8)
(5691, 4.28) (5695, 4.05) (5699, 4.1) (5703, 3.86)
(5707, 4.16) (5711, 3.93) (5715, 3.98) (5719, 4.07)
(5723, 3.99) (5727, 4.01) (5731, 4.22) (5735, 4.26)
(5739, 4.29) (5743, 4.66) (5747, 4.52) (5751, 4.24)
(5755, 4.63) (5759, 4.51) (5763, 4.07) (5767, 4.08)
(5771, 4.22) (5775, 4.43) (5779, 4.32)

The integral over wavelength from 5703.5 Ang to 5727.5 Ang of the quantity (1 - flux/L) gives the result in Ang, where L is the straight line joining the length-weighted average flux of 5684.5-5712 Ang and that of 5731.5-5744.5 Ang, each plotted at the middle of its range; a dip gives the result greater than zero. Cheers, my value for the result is 0.9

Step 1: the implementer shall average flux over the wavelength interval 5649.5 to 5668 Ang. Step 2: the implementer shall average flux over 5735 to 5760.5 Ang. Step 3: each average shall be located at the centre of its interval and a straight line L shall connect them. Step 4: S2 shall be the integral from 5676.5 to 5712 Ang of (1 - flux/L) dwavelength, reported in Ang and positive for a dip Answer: 0.8 Ang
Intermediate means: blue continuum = 3.86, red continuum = 4.46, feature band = 4.01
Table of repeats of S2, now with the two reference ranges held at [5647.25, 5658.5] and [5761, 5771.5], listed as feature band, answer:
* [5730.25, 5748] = -1.43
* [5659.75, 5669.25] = 0.30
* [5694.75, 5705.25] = 0.01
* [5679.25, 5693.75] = 0.02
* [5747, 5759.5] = -1.14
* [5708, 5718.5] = 0.09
